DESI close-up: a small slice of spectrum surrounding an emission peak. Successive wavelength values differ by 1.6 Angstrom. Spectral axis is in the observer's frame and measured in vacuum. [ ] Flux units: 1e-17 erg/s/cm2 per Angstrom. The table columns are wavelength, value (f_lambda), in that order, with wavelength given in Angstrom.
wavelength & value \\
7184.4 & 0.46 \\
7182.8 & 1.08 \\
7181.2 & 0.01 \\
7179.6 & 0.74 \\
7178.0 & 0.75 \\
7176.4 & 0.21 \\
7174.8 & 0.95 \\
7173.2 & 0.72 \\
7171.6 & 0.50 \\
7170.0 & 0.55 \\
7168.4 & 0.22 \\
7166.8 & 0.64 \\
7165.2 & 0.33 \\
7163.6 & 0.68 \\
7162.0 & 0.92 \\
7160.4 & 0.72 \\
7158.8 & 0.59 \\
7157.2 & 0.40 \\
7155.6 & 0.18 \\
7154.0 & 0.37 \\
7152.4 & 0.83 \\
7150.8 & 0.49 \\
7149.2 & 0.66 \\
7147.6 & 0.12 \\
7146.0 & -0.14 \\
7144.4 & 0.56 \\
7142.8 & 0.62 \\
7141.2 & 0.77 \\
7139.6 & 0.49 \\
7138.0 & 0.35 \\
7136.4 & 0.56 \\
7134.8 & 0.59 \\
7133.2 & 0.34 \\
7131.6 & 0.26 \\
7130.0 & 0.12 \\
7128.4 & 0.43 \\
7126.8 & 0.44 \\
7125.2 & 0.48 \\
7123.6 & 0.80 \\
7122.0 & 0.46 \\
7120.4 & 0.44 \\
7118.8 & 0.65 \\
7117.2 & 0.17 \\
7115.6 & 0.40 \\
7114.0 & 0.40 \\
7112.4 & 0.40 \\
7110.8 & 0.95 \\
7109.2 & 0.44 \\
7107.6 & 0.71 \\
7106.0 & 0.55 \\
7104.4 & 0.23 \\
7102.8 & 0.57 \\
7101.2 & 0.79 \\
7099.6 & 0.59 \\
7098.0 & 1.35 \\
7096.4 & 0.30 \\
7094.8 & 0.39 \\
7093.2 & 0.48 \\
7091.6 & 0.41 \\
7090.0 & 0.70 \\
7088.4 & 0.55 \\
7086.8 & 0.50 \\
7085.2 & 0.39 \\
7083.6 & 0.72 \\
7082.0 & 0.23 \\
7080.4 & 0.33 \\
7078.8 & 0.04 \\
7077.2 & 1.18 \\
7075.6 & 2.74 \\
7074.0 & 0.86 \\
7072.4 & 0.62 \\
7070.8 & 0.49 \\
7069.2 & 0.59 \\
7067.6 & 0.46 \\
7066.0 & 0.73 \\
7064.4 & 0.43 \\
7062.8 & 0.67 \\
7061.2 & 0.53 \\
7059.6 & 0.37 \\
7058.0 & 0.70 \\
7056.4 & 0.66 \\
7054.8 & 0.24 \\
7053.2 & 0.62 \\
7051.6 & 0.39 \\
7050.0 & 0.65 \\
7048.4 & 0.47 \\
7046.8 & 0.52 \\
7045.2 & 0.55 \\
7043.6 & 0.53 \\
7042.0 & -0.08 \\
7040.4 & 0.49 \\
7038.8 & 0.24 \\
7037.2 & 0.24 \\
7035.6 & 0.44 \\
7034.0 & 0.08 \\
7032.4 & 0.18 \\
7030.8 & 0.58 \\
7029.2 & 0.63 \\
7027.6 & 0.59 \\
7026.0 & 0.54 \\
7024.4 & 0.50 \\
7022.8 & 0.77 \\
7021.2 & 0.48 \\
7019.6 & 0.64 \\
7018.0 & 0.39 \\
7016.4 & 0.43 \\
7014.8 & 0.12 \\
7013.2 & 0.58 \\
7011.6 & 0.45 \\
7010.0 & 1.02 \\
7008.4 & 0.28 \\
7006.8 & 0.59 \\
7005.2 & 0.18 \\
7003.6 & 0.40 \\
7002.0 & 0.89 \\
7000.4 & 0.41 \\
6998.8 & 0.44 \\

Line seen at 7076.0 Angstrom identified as H-alpha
